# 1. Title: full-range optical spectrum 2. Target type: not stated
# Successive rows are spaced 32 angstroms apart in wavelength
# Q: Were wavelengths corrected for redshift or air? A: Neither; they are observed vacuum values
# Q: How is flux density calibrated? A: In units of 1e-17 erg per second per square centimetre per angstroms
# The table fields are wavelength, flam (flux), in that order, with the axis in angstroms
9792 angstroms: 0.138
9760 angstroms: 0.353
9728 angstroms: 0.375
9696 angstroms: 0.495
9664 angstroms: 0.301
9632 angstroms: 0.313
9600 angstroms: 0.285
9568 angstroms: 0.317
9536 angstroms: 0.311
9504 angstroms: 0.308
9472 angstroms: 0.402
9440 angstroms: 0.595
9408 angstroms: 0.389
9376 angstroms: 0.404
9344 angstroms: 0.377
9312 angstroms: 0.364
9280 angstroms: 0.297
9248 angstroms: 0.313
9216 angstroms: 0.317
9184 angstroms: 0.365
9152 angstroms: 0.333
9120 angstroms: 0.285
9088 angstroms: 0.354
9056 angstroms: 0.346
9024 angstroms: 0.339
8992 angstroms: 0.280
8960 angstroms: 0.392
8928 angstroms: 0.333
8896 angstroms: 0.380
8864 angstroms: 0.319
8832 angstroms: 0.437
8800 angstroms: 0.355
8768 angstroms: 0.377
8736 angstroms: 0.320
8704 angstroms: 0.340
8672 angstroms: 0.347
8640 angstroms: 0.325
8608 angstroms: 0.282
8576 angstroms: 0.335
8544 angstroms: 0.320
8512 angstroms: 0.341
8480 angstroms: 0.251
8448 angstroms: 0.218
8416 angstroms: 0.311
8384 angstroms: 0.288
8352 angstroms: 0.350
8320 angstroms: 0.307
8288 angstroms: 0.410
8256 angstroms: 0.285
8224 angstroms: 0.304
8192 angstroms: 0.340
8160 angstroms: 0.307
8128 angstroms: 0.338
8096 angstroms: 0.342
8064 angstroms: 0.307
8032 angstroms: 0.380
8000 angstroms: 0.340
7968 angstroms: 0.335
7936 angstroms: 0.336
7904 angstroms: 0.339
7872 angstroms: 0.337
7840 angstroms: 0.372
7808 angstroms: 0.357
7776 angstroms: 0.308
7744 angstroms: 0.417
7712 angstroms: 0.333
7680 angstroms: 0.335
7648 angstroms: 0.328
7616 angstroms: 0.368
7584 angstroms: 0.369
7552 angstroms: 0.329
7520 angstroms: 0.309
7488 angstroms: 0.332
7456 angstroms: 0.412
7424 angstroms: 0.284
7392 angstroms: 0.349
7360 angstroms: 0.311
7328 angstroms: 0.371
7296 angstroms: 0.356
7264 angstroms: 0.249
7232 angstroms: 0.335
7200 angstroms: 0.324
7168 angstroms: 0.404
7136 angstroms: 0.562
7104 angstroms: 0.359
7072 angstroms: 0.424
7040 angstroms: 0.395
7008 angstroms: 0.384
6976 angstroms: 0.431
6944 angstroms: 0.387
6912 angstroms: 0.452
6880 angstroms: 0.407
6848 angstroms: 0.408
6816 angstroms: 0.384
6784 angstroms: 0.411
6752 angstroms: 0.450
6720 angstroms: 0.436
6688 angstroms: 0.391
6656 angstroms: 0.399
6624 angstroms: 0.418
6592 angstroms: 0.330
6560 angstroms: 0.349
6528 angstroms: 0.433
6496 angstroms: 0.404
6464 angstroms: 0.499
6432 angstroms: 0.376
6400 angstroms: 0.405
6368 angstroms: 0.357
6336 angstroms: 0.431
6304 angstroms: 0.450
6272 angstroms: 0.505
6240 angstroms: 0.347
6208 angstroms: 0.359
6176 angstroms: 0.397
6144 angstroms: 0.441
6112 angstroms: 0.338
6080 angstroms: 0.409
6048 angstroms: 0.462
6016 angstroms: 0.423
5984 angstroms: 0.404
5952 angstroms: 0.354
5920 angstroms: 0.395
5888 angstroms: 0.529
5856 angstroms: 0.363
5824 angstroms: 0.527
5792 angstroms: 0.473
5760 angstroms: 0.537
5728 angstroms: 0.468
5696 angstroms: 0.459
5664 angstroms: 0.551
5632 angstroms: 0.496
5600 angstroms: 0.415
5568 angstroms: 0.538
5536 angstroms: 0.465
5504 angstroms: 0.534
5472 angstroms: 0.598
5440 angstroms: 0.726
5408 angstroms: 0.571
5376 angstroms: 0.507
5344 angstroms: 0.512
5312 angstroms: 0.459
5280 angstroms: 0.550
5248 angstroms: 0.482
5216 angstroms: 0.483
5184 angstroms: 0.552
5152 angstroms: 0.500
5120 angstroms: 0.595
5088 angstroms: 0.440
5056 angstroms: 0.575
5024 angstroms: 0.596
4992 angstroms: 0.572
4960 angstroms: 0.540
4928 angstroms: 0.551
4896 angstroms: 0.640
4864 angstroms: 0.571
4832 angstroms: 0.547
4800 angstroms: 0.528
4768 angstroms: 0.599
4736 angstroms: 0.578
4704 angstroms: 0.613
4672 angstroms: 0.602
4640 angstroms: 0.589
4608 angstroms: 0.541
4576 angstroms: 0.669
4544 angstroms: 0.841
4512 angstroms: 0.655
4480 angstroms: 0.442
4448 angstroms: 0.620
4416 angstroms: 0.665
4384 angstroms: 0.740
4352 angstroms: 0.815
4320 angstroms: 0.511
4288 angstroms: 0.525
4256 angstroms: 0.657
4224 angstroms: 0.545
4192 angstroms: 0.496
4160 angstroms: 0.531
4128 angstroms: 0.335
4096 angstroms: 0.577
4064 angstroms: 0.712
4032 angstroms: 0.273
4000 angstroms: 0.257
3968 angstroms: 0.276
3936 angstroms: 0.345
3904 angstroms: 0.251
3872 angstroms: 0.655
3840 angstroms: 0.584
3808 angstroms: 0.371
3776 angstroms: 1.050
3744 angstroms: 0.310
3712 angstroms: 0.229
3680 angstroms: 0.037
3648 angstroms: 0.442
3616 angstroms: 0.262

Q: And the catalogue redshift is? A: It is 0.088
